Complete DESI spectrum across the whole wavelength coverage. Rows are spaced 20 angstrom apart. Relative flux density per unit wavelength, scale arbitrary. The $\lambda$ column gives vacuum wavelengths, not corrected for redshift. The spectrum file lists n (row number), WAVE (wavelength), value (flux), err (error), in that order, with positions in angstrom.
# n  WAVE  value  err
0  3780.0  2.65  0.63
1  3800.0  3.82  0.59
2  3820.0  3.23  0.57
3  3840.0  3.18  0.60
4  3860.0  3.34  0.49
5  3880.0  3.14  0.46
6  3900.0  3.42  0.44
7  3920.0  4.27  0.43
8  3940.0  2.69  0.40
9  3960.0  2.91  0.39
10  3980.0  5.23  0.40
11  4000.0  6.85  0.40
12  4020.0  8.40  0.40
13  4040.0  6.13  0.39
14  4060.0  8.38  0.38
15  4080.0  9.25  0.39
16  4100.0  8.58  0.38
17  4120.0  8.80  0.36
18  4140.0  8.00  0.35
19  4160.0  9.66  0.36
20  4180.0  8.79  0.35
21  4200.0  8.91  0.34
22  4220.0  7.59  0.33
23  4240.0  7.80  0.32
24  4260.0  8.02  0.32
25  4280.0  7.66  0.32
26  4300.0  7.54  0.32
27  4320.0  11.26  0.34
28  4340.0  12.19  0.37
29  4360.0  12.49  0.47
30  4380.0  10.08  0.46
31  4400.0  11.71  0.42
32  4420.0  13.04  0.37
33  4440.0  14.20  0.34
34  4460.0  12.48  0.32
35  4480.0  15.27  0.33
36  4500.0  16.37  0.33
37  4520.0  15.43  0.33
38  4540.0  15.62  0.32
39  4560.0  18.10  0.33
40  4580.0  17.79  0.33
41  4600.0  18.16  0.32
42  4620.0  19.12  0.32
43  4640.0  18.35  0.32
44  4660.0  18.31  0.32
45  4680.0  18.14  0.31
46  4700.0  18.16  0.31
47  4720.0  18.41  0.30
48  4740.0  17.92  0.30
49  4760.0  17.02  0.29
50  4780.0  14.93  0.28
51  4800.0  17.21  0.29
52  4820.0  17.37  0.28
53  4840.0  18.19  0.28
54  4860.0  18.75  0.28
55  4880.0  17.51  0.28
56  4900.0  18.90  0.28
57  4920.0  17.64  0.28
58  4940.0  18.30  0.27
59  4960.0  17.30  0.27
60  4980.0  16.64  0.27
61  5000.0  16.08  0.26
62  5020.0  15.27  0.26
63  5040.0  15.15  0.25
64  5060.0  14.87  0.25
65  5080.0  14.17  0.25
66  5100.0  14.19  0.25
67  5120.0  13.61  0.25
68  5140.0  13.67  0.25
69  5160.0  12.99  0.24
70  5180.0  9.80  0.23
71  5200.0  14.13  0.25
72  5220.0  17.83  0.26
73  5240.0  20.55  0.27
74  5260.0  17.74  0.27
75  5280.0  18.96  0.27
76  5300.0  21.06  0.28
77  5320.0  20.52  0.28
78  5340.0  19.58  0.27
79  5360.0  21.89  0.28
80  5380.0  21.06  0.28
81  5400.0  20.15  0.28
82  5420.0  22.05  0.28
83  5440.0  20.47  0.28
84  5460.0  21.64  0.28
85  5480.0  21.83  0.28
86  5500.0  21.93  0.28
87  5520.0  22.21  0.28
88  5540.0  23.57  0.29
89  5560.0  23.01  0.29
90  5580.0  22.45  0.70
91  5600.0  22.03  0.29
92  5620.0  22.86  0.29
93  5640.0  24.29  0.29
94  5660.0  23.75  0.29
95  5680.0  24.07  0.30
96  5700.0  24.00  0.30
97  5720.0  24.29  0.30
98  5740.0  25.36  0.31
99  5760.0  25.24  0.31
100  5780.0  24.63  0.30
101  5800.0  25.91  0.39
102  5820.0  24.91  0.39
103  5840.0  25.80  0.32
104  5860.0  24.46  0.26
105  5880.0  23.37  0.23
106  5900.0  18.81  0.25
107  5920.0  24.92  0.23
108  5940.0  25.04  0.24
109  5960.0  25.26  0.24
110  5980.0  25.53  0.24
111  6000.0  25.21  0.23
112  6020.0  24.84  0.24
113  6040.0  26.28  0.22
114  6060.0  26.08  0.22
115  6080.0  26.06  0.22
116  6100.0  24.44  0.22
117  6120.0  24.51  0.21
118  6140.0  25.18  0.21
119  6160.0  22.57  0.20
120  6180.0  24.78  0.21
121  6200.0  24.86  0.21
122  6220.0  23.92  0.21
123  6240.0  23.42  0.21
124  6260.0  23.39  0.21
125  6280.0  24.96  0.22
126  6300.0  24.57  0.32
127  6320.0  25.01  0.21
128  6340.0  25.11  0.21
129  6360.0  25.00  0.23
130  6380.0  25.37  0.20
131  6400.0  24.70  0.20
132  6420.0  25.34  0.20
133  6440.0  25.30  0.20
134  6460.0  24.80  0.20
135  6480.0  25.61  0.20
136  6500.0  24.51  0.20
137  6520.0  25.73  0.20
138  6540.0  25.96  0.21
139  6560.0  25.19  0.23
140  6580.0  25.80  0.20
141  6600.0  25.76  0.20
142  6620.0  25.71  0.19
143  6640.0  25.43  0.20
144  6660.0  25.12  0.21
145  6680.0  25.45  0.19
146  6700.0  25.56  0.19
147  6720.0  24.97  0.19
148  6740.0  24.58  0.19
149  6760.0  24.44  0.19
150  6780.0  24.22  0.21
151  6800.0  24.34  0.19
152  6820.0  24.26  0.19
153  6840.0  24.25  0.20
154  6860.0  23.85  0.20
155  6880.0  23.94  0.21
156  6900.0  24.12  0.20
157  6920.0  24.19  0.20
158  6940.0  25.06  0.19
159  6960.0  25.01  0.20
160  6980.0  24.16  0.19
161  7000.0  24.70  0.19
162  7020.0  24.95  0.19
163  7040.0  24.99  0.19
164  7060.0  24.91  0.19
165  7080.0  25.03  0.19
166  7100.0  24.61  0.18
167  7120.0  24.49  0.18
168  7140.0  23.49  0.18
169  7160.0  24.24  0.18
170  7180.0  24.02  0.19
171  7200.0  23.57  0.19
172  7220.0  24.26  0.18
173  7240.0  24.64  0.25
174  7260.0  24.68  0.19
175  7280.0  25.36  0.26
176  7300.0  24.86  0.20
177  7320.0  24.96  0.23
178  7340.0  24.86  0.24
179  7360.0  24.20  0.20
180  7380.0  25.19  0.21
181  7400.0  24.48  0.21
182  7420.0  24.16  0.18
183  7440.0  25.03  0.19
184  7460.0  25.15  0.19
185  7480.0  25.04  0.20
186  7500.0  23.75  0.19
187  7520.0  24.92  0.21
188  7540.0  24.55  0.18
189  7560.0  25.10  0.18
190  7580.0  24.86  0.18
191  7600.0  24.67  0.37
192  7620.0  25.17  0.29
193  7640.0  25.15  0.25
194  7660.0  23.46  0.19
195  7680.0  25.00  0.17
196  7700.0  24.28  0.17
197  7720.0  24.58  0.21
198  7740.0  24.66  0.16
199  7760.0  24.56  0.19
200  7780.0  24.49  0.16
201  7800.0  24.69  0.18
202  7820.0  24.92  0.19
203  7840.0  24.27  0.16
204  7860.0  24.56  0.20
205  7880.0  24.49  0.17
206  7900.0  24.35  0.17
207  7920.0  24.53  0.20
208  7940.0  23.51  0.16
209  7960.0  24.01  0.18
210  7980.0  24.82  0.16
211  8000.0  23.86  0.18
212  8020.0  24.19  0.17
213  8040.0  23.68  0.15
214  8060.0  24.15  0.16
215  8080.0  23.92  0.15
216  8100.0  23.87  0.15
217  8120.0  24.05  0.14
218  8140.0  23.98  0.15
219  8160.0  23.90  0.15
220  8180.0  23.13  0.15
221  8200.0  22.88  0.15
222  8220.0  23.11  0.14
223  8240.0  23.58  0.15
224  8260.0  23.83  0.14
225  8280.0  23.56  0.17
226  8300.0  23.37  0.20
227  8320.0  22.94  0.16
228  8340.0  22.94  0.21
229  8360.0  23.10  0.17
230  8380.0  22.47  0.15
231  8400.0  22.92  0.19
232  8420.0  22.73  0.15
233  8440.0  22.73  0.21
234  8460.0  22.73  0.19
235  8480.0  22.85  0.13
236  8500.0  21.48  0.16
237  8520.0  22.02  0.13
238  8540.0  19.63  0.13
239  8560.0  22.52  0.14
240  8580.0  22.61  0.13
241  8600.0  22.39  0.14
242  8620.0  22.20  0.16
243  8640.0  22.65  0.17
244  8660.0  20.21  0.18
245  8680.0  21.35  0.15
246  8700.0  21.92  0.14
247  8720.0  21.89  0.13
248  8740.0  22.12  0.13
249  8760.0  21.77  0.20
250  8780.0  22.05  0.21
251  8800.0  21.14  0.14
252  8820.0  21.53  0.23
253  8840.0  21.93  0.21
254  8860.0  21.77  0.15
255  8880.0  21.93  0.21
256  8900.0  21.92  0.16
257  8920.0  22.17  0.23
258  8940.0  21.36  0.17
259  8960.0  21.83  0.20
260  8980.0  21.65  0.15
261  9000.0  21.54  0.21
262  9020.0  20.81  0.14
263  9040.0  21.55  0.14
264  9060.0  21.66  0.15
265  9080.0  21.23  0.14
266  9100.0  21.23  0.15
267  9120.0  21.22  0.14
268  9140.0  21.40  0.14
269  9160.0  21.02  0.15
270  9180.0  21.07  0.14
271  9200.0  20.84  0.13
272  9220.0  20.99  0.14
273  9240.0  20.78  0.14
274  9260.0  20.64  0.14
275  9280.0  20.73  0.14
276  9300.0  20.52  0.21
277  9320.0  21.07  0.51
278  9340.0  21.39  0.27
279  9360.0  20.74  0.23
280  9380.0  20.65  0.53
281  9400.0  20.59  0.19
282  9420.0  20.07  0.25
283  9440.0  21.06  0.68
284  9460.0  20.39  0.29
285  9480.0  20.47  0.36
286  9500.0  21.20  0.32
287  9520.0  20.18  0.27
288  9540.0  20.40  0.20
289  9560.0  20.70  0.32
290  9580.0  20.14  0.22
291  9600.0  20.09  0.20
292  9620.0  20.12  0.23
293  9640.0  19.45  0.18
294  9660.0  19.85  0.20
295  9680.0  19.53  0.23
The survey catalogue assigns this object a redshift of 0.00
